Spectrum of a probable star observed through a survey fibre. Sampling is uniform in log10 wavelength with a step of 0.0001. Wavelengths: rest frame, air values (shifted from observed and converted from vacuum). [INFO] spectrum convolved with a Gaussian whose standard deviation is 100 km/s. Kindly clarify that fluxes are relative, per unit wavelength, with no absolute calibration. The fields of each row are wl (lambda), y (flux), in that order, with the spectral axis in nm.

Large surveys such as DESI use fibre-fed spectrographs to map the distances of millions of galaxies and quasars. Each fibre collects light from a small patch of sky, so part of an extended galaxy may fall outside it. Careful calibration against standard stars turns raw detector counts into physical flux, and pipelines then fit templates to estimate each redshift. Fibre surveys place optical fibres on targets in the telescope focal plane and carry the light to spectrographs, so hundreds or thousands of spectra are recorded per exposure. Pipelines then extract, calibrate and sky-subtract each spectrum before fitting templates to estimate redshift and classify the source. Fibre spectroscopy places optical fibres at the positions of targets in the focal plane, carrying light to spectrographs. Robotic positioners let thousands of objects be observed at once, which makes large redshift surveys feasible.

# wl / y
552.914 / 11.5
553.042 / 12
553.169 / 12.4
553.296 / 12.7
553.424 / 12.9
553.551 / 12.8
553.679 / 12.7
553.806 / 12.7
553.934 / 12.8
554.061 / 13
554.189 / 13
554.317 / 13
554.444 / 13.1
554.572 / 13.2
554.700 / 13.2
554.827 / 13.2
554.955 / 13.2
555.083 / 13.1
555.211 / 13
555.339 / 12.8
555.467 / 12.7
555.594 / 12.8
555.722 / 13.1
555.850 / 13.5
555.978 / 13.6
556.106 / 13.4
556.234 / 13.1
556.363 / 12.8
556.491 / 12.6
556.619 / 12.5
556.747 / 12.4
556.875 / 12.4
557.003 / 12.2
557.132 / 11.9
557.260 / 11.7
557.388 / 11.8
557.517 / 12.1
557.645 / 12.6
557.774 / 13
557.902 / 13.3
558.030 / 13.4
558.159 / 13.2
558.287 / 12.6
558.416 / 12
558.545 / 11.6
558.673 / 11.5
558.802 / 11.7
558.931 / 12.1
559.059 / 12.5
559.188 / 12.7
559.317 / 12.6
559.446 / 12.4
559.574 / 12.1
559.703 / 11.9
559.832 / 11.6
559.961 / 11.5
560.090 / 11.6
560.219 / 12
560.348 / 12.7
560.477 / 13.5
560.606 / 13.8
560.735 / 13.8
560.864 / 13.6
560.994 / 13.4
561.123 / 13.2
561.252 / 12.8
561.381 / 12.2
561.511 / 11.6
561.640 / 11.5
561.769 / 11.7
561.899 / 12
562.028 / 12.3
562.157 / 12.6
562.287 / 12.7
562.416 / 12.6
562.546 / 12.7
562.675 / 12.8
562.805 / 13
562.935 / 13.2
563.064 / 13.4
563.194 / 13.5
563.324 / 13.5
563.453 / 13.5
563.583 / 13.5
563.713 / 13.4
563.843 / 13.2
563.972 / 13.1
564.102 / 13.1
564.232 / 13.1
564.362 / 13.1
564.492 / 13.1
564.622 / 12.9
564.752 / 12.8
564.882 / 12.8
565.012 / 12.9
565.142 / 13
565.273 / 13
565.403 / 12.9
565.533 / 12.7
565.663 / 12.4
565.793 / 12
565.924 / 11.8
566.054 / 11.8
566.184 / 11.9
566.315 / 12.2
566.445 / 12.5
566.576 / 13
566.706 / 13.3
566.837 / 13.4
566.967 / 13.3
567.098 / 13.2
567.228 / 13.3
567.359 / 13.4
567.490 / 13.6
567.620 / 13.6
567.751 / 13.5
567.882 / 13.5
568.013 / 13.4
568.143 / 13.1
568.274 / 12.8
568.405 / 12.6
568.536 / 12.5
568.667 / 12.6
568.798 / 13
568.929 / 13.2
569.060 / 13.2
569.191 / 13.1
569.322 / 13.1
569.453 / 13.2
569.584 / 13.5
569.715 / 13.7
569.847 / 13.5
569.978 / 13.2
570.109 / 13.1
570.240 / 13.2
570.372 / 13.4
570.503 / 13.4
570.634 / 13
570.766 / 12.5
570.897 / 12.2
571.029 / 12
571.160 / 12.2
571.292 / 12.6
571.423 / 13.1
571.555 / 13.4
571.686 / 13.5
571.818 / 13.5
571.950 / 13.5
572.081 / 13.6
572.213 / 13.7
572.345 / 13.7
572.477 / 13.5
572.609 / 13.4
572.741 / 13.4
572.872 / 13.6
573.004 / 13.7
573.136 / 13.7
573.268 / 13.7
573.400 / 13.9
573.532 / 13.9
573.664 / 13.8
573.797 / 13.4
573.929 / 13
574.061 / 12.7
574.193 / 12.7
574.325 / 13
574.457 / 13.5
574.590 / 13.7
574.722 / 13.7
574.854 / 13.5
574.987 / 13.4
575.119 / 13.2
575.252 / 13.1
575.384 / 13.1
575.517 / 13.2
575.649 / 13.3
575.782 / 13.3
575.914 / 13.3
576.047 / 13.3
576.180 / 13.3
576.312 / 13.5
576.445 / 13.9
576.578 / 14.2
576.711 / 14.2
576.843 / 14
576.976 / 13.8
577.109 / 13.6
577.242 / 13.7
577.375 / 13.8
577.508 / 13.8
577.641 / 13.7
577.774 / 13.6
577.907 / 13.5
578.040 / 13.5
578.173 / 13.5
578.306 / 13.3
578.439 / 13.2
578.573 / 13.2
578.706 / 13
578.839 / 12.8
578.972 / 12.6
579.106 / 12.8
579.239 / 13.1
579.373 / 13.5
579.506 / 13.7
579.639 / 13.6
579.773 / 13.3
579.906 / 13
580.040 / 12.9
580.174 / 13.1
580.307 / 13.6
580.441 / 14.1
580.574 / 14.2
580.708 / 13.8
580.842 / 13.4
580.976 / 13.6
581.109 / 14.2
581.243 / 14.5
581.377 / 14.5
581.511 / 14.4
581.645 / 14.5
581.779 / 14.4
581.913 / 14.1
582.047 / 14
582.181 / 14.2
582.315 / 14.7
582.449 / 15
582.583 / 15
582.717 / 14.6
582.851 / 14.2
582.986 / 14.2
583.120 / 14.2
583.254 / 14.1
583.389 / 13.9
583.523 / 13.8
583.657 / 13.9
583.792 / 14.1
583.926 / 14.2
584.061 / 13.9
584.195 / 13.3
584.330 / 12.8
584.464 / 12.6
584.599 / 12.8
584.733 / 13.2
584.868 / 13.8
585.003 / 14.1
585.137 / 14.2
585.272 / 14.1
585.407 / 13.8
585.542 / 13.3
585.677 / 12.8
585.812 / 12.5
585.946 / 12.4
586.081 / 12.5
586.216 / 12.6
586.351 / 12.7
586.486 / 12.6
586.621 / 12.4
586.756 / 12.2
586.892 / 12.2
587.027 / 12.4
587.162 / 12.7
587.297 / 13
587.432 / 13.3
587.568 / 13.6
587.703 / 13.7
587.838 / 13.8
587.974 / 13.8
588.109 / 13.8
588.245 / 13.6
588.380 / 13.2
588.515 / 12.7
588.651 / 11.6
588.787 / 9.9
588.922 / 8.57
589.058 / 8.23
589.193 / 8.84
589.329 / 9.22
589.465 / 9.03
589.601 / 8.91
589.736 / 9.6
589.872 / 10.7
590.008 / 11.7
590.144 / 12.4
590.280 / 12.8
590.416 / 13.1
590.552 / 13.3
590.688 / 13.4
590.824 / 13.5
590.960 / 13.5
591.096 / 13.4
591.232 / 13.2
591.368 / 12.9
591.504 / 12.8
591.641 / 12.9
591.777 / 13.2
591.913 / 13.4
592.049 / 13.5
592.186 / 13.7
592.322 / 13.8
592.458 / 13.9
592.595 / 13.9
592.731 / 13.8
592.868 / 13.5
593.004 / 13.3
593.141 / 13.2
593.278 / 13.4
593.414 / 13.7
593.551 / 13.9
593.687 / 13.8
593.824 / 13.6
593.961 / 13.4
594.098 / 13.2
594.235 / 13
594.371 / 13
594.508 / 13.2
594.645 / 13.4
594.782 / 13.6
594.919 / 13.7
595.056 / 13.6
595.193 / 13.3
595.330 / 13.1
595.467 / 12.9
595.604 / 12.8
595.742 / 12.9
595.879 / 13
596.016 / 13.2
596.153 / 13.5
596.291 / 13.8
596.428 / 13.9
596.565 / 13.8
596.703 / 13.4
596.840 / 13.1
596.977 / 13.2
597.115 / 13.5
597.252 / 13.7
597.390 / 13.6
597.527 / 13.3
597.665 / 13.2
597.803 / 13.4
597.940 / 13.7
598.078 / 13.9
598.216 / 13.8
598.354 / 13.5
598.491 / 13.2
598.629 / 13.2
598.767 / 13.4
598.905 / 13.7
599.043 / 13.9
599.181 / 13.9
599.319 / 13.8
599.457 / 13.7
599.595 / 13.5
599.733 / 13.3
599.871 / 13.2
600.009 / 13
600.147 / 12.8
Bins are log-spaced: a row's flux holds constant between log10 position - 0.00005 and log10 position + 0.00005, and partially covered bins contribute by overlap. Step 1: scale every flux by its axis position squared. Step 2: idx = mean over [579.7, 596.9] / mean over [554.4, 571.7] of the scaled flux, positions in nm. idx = 1.1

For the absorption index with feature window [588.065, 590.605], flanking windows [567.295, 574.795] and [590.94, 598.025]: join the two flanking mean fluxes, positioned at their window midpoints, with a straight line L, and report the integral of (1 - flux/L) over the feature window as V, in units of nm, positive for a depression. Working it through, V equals 0.43 nm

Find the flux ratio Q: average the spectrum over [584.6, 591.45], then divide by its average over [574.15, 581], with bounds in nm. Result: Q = 0.92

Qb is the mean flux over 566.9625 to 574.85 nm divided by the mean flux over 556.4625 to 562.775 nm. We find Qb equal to 1.07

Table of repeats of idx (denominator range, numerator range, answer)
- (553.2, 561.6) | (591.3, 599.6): 1.21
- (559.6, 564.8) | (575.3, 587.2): 1.13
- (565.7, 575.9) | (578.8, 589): 1.06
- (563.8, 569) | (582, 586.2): 1.13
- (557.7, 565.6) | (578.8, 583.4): 1.17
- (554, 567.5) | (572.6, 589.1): 1.13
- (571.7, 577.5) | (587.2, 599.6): 1.02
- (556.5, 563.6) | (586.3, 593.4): 1.10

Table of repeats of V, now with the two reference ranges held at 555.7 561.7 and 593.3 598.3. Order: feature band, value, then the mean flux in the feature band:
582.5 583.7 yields -0.10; 14.2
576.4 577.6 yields -0.08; 13.9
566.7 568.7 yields -0.07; 13.2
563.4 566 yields -0.05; 12.9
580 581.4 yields -0.08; 13.8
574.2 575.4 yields -0.04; 13.3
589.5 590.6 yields 0.15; 11.5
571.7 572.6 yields -0.05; 13.6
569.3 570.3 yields -0.04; 13.3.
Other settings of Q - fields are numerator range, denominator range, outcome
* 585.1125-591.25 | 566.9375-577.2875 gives 0.92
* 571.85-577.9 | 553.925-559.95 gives 1.07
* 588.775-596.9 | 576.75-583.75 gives 0.92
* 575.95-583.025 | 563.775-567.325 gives 1.07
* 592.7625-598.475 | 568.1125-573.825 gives 1.01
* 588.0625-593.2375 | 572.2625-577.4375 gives 0.91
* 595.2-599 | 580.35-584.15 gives 0.94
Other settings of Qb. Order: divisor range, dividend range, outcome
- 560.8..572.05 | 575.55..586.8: 1.05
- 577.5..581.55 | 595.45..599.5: 1.00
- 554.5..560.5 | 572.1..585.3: 1.09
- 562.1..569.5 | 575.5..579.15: 1.04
